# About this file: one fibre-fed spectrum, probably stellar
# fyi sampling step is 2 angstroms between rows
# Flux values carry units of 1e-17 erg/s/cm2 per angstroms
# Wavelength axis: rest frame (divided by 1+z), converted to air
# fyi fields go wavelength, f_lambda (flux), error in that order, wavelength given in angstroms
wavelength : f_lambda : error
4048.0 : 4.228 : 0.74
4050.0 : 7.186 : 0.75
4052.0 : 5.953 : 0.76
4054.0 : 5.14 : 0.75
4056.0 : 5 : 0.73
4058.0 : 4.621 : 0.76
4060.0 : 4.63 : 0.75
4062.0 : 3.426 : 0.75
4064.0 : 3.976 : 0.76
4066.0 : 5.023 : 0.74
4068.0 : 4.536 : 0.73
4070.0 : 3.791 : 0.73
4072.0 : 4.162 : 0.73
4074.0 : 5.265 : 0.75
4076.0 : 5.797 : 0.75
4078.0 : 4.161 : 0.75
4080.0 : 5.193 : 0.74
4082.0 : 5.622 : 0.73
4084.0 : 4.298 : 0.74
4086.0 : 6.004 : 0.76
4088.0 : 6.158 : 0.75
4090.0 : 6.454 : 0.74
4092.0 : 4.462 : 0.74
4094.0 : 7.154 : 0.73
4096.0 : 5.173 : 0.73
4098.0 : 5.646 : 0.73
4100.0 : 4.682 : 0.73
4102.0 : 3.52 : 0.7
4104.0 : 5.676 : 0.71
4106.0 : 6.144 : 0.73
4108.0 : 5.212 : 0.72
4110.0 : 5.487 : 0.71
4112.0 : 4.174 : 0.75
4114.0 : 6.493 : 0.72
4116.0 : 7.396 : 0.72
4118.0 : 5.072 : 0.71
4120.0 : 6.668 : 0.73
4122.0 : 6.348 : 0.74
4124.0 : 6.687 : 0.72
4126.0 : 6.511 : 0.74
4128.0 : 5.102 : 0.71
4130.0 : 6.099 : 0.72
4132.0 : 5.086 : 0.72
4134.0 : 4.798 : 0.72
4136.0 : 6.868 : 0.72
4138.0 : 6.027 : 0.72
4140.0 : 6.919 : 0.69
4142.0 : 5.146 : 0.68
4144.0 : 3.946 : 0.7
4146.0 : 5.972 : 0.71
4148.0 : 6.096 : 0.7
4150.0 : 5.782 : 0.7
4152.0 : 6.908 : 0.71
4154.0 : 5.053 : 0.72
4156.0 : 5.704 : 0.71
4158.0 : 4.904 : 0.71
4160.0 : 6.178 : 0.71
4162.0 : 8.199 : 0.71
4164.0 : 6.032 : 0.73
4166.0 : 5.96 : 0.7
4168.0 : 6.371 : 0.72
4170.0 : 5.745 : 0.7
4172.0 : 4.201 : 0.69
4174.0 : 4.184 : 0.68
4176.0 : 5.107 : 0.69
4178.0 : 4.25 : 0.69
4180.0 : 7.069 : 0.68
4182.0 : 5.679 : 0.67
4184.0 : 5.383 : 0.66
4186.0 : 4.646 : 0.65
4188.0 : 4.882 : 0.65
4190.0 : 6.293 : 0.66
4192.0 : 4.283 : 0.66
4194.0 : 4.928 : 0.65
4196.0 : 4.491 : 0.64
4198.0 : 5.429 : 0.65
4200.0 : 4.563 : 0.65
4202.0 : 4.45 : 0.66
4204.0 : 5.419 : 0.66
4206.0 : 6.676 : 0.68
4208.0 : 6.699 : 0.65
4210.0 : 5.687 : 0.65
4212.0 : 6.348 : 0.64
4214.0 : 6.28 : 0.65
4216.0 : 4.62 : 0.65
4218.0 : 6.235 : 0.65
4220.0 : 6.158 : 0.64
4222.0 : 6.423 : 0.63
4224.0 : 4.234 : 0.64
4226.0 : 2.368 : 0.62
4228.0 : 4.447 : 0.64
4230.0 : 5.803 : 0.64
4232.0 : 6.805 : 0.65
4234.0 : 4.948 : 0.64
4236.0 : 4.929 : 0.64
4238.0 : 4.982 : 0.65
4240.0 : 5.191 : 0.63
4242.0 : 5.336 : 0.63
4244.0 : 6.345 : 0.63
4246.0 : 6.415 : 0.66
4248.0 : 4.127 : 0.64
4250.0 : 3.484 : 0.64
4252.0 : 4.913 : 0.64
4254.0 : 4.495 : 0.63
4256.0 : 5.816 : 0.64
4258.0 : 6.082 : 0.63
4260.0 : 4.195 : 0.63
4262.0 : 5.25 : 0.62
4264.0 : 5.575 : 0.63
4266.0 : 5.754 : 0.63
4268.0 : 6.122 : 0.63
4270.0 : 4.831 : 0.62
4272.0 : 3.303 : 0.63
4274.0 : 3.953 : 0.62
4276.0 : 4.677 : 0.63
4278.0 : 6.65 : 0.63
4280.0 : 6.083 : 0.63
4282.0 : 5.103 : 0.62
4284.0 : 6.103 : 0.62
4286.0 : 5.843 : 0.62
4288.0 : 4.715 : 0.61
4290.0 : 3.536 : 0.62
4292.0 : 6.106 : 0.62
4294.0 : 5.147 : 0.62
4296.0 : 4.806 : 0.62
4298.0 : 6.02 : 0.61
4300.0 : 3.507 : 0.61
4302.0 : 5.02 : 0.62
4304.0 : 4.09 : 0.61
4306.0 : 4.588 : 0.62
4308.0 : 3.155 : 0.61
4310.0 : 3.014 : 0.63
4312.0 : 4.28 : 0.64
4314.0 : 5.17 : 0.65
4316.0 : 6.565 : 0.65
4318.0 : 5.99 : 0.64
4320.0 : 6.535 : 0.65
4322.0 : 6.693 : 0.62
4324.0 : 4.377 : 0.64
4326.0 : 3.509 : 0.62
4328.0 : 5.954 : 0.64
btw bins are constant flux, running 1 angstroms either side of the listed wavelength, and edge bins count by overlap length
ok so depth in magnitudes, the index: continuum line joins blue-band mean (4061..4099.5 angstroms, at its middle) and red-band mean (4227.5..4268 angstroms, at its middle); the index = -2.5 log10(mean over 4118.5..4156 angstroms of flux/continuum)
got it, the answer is -0.15 mag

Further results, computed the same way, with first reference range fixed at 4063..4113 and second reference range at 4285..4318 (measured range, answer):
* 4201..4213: -0.19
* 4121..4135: -0.15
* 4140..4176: -0.14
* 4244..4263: -0.05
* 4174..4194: -0.06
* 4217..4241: -0.07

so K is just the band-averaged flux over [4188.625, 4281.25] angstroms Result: 5.26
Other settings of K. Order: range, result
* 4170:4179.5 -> 4.71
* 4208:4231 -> 5.39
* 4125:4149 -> 5.71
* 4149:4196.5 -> 5.52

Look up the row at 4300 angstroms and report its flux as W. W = 3.507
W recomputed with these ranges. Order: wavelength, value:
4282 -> 5.103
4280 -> 6.083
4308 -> 3.155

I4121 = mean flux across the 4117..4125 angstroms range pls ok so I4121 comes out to 6.19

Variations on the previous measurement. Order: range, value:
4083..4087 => 5.15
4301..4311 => 3.97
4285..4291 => 4.7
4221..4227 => 4.34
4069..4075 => 4.41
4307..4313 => 3.48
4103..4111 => 5.63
